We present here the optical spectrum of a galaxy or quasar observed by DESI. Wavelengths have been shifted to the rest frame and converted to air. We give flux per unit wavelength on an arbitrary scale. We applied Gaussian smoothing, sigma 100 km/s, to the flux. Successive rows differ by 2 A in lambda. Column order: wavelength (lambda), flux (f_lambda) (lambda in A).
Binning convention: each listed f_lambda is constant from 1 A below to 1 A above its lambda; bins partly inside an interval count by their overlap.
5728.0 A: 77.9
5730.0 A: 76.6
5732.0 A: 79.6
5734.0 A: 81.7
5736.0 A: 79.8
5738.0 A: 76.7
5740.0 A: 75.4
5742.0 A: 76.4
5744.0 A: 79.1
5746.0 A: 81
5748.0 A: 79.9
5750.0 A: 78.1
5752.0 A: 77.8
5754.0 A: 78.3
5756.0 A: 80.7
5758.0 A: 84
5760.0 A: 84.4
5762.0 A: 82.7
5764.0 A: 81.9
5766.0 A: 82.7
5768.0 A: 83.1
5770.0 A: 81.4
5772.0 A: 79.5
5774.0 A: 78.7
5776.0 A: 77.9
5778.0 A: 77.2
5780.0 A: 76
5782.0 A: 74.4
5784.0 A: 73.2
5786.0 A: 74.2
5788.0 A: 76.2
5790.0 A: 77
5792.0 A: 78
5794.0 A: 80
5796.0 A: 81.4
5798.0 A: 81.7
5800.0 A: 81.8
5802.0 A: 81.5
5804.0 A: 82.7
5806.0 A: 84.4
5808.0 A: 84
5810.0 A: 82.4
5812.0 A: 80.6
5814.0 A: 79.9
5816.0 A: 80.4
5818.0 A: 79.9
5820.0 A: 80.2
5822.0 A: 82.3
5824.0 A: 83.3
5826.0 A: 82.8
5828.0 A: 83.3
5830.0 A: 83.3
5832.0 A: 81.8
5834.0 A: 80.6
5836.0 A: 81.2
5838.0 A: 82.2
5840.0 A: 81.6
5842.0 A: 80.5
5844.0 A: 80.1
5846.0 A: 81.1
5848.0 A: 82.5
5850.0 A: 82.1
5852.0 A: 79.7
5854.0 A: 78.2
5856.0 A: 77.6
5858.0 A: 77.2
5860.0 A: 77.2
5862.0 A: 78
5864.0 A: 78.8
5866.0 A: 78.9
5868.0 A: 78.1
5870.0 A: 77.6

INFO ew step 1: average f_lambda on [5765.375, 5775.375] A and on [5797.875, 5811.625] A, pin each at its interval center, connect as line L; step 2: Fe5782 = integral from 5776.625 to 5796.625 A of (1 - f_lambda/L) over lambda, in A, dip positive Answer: 1.2 A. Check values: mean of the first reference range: 80.9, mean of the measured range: 76.7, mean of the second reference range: 82.6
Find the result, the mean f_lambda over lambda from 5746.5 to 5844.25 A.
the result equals 80.4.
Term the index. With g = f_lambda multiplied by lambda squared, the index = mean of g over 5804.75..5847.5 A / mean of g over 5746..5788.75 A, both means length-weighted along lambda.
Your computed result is 1.1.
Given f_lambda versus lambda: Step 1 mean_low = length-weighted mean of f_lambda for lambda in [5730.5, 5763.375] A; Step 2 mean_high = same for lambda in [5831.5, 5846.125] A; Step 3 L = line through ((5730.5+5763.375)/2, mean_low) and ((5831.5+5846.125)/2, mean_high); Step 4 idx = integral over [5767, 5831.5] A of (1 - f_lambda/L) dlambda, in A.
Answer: 0.3 A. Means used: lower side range 79.7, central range 80.1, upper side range 81.1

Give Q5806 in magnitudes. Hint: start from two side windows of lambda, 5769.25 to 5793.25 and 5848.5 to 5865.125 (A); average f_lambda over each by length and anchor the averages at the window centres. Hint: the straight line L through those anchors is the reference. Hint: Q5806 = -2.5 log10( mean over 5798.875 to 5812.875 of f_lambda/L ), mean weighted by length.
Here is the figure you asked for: -0.07 mag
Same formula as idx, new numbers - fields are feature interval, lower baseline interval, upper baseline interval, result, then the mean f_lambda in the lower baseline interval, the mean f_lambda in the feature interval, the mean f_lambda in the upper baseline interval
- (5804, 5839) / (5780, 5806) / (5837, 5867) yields -1.2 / 78.6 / 81.9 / 79.7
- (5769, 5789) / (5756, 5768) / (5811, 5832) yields 1.4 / 82.9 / 76.9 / 81.6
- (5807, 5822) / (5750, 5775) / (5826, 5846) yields 0.1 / 81.1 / 81.1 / 81.7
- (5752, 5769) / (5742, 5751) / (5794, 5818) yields -0.5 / 79.2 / 82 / 81.7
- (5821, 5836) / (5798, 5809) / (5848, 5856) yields -0.2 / 82.8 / 82.4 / 80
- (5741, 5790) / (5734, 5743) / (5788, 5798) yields -0.5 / 77.6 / 79.1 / 79.1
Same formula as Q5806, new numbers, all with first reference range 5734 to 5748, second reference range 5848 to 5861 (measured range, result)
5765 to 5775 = -0.03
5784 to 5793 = 0.04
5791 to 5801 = -0.03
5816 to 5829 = -0.04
